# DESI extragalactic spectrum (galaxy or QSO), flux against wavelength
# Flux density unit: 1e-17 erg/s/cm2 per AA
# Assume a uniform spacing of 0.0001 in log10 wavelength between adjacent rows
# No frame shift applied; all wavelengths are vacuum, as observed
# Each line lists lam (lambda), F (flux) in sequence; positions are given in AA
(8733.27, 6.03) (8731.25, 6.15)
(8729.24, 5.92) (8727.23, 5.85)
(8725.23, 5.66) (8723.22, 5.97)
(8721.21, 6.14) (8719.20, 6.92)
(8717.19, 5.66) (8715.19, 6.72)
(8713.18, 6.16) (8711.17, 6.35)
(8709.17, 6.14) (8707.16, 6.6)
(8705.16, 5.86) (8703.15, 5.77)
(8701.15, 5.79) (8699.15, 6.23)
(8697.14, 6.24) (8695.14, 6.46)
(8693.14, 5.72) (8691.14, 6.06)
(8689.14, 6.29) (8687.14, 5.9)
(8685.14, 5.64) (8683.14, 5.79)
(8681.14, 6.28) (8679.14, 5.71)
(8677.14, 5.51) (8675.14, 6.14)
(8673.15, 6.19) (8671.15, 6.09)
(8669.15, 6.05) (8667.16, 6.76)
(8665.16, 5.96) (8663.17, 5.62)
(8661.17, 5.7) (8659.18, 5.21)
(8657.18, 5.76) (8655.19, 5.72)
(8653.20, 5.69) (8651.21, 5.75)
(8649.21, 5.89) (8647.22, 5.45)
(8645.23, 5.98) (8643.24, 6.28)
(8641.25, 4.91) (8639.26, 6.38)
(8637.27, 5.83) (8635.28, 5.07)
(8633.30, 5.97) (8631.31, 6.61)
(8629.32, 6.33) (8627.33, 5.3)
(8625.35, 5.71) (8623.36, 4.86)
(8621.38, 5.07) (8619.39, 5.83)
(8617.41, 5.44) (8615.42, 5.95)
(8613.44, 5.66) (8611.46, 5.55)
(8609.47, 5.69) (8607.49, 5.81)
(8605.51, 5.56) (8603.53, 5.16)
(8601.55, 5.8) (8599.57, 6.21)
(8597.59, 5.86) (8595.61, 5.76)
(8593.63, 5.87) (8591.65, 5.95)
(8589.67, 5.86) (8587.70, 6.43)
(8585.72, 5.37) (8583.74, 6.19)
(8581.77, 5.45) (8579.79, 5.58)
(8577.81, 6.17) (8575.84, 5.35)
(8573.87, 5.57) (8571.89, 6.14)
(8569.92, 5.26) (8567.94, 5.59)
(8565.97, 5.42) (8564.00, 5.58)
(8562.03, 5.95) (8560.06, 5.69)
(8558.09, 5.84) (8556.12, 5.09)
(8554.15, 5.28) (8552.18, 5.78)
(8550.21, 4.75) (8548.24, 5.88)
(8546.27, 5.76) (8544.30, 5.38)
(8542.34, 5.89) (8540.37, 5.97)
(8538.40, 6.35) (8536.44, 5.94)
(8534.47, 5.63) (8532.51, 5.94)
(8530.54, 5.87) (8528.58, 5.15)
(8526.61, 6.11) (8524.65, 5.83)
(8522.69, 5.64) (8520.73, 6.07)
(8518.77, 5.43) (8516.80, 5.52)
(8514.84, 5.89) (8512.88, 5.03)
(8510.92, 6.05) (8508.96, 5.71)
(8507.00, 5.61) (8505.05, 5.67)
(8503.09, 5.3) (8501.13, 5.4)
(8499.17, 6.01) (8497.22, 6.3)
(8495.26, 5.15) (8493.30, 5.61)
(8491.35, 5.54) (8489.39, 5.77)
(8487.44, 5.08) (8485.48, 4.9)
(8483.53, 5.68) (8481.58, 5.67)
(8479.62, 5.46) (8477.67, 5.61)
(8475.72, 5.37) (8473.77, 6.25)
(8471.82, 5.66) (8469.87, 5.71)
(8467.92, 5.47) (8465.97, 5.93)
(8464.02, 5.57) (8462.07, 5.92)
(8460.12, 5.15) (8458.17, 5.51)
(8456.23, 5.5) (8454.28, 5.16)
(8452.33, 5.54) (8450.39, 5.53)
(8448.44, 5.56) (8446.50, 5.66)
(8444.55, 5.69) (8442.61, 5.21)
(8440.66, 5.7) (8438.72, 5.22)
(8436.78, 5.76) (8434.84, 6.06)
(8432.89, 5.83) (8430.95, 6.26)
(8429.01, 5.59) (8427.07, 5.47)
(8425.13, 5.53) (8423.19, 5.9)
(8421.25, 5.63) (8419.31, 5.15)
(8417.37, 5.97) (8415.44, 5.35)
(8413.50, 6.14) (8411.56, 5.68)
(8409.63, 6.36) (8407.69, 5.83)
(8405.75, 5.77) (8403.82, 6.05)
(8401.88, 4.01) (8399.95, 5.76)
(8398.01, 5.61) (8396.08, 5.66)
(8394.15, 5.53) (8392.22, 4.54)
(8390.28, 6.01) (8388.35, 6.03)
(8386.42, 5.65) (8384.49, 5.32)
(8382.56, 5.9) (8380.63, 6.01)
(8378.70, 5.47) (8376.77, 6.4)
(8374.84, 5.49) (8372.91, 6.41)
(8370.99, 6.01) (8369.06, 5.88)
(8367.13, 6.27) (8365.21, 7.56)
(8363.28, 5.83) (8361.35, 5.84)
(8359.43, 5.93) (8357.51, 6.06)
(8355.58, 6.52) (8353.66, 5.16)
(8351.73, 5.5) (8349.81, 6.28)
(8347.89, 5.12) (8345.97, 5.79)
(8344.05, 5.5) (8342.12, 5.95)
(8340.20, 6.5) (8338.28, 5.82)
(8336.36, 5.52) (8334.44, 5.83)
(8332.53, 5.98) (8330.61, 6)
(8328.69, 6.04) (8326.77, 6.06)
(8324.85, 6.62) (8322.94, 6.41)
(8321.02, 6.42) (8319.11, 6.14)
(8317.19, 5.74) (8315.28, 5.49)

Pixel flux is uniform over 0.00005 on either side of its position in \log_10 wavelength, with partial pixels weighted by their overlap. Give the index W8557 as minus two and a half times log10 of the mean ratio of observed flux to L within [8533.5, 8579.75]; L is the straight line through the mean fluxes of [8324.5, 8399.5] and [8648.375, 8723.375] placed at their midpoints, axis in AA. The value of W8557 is 0.06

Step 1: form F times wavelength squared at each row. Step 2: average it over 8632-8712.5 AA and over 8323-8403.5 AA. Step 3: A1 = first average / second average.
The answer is 1.09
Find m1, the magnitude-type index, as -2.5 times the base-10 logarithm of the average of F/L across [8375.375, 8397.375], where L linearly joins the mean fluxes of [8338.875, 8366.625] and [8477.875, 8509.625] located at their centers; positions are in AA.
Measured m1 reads 0.036 mag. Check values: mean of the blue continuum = 5.97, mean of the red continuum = 5.55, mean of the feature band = 5.68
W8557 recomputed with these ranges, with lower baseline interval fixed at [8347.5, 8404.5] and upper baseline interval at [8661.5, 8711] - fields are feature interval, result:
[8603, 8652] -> 0.06 mag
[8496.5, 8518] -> 0.04 mag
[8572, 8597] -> 0.03 mag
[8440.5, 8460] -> 0.07 mag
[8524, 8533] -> 0.03 mag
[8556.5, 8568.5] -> 0.05 mag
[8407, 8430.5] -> 0.02 mag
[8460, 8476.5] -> 0.03 mag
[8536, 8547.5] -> 0.01 mag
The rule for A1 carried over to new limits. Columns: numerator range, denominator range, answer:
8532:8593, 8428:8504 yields 1.04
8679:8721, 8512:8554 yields 1.12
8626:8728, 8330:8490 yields 1.11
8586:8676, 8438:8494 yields 1.09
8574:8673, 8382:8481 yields 1.07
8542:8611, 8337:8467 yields 1.03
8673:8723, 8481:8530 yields 1.14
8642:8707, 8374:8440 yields 1.11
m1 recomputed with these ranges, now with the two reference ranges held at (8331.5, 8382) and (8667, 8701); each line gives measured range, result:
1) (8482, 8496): 0.110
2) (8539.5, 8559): 0.083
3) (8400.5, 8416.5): 0.057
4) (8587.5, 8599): 0.015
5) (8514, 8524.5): 0.051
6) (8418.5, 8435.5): 0.048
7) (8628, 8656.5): 0.034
